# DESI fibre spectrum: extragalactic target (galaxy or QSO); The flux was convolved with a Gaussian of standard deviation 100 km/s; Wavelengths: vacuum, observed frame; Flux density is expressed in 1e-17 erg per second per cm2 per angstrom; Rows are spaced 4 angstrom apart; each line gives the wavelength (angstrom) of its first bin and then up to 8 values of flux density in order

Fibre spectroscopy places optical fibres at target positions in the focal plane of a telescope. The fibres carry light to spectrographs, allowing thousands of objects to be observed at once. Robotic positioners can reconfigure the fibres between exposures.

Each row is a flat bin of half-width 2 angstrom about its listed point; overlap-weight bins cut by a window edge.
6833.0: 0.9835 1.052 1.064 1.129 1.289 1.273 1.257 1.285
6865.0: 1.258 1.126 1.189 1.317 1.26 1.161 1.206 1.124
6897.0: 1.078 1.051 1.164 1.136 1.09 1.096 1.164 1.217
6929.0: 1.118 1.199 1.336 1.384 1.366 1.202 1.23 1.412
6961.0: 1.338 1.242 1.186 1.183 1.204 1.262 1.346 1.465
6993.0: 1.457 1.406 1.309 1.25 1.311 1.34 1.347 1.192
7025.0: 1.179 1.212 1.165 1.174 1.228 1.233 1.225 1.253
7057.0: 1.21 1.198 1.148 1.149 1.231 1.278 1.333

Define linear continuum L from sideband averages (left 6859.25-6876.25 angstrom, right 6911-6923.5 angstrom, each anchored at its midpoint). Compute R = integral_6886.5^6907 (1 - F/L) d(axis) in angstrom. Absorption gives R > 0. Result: 0.7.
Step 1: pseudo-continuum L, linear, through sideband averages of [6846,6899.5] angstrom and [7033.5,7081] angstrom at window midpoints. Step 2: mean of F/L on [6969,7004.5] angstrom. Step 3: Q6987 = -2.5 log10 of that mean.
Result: -0.09 mag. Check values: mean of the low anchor 1.21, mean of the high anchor 1.22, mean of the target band 1.32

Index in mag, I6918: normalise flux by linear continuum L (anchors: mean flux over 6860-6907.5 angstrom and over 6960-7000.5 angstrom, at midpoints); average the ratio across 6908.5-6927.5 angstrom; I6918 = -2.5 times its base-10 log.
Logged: 0.080 mag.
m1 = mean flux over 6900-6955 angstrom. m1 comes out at 1.2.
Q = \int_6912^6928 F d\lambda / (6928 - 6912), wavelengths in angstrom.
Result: 1.14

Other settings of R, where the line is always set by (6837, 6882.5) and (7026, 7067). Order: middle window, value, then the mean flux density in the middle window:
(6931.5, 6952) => -1.47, 1.3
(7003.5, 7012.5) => -0.64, 1.29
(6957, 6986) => -1.23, 1.26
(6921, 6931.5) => 0.37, 1.17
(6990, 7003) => -2.04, 1.4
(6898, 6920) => 1.87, 1.11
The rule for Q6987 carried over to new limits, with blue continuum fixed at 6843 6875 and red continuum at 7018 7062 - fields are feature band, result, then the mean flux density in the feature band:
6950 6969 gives -0.061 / 1.29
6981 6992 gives -0.142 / 1.38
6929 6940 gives -0.028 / 1.25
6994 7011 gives -0.098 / 1.33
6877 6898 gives 0.035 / 1.18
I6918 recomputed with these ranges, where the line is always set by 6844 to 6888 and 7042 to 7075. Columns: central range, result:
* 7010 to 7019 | -0.108 mag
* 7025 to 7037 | 0.023 mag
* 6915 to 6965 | -0.028 mag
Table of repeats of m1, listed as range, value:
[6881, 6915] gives 1.13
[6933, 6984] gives 1.28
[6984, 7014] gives 1.36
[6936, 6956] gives 1.31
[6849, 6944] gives 1.2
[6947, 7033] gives 1.29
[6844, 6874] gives 1.23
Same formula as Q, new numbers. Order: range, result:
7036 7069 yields 1.21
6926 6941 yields 1.24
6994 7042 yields 1.26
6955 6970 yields 1.3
